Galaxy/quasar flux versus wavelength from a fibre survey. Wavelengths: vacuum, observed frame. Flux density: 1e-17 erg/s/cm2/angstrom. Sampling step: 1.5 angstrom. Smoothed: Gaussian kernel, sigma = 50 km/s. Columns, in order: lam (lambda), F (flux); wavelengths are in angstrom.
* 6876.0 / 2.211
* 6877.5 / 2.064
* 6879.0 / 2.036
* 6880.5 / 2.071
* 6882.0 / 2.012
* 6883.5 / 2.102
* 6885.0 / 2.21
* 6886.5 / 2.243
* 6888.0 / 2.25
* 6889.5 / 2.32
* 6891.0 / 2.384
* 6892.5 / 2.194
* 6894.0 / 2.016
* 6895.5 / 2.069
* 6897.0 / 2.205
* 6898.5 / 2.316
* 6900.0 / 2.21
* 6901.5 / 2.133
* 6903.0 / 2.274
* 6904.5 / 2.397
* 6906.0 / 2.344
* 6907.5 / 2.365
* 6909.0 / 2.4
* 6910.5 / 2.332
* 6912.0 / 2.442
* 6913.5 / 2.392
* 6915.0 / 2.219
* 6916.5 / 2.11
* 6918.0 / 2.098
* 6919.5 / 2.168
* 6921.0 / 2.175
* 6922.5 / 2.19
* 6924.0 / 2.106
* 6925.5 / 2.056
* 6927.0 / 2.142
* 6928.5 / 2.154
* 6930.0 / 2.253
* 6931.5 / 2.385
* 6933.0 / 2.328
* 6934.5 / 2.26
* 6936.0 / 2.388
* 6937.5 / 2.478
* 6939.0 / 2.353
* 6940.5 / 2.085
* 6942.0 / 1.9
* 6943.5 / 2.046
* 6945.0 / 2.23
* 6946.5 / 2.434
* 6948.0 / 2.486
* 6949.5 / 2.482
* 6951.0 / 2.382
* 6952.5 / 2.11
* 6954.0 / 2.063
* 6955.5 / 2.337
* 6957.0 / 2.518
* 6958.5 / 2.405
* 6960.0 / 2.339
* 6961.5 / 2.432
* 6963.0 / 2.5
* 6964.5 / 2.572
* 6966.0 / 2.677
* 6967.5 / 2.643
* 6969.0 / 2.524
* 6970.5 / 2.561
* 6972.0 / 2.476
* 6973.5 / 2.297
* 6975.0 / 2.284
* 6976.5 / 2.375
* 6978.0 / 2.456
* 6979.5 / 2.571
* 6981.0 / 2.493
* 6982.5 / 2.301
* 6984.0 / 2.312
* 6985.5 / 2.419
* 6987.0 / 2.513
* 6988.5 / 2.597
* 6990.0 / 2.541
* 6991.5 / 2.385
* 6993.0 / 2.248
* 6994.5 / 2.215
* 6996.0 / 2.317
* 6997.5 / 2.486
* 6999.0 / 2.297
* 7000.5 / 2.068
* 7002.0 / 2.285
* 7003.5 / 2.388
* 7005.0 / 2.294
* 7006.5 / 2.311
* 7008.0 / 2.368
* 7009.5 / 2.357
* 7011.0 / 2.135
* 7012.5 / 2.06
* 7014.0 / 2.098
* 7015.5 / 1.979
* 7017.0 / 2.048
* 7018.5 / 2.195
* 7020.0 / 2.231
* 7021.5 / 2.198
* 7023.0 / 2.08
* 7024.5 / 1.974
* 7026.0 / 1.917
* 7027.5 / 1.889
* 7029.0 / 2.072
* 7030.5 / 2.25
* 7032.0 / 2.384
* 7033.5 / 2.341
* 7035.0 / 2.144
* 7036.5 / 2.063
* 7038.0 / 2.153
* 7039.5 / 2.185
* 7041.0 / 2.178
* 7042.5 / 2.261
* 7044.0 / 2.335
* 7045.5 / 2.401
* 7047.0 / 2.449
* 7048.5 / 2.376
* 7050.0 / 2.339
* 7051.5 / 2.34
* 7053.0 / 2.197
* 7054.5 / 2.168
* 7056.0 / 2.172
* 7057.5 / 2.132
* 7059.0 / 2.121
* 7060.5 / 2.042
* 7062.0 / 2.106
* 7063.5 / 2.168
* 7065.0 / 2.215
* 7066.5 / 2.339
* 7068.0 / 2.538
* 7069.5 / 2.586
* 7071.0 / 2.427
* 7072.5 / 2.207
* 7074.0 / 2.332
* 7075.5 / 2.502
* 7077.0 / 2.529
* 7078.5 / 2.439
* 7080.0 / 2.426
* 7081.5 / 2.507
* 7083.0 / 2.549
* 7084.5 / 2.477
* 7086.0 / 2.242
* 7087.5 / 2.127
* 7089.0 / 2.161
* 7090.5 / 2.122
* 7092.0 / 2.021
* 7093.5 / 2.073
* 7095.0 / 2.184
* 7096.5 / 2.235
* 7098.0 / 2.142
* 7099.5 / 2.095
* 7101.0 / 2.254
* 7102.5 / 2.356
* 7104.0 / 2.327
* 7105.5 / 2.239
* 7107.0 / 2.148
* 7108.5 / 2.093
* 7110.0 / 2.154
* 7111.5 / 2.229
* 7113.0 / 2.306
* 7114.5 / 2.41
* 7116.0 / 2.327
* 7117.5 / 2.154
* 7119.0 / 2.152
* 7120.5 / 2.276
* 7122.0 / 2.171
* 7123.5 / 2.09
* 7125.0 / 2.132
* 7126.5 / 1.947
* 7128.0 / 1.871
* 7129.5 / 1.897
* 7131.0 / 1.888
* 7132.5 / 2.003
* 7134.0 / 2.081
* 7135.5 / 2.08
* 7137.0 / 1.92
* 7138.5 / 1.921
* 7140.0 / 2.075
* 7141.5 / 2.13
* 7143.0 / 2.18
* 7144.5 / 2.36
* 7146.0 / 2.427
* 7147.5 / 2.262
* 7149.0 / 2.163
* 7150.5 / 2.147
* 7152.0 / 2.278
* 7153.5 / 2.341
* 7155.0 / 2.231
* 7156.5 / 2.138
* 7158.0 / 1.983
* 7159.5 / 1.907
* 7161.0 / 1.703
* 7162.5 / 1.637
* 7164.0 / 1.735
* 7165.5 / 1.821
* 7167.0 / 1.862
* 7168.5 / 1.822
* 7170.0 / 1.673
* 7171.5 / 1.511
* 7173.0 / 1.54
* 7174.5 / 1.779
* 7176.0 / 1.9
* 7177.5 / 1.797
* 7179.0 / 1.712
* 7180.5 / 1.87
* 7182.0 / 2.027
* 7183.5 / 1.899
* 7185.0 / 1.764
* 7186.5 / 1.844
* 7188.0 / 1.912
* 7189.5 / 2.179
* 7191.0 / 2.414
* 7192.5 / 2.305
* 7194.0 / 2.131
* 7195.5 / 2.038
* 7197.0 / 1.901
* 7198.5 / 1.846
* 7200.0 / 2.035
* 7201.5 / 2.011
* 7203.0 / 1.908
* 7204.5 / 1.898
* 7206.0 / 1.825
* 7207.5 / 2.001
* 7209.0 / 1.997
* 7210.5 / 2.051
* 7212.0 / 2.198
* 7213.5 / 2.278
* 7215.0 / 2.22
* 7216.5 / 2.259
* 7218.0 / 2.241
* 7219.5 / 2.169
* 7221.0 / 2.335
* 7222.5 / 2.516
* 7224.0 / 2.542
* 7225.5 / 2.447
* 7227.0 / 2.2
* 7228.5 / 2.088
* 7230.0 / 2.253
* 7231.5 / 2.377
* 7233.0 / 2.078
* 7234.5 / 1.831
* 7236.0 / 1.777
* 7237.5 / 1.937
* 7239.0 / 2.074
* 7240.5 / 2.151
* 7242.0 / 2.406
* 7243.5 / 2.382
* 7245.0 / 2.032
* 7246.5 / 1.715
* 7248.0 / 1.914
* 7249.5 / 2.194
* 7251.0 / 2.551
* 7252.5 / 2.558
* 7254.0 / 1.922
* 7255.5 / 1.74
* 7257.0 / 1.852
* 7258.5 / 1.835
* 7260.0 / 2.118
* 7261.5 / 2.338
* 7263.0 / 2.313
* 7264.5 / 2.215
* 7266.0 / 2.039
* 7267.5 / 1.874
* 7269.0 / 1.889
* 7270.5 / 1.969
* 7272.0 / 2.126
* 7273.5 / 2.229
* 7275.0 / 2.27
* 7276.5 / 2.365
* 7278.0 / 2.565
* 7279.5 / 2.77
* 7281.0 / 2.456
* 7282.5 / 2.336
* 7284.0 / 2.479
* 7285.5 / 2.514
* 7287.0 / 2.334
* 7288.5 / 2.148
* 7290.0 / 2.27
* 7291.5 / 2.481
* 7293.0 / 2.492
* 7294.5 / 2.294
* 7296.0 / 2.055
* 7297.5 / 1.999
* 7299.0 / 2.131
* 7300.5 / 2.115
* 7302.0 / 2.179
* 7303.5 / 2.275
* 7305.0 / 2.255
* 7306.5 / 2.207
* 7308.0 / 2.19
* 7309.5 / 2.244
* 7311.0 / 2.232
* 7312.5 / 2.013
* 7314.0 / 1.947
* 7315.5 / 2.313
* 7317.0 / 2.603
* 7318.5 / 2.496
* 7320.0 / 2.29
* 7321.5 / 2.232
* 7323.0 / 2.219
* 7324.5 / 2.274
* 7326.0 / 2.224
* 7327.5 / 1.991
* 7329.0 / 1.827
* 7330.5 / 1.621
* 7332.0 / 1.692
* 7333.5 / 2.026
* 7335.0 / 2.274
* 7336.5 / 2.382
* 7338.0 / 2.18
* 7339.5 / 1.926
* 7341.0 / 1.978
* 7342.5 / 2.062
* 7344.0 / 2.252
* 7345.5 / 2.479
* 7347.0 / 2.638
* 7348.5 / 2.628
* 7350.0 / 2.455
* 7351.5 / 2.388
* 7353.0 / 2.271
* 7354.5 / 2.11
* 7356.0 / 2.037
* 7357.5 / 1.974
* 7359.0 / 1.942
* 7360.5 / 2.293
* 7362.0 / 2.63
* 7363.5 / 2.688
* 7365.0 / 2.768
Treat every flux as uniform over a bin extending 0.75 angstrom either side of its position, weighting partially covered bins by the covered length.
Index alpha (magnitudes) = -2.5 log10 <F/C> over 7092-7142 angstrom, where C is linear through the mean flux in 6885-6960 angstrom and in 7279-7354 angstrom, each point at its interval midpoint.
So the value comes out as 0.06 mag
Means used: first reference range 2.26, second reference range 2.24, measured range 2.13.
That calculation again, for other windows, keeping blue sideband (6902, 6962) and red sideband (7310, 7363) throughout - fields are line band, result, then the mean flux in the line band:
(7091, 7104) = 0.032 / 2.18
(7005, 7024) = 0.042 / 2.17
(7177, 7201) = 0.127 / 1.98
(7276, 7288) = -0.122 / 2.47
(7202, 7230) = 0.022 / 2.18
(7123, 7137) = 0.126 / 1.99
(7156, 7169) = 0.210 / 1.84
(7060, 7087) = -0.057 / 2.37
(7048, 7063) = 0.028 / 2.2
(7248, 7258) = 0.052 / 2.11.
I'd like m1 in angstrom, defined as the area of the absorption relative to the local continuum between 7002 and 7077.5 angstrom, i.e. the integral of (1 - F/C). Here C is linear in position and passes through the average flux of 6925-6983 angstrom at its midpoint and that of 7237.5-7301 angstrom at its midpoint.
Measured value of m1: 2.7 angstrom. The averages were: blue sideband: 2.35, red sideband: 2.2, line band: 2.23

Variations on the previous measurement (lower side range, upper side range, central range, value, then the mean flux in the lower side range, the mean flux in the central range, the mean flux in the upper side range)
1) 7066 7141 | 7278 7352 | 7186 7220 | 2.37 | 2.21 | 2.07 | 2.24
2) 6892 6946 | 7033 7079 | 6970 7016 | -1.66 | 2.23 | 2.34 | 2.28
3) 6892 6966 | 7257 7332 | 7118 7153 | 2.02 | 2.28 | 2.11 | 2.21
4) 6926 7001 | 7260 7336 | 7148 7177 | 4.70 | 2.36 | 1.91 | 2.21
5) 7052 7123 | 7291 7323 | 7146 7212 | 8.59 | 2.26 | 1.96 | 2.24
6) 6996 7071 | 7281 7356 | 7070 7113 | -0.99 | 2.22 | 2.27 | 2.23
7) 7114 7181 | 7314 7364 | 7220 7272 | -0.43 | 2.01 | 2.13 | 2.22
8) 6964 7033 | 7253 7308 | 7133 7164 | 2.28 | 2.31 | 2.09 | 2.21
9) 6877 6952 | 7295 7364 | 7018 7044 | 0.83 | 2.23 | 2.15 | 2.2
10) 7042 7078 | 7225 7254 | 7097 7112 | 0.41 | 2.3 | 2.2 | 2.15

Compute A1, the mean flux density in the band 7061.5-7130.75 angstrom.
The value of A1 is 2.24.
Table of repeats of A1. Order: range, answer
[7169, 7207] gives 1.91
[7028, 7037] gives 2.2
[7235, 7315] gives 2.18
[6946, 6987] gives 2.43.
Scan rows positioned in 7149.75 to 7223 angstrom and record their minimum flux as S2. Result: 1.511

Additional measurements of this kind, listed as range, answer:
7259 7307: 1.874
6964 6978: 2.284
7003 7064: 1.889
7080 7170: 1.637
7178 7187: 1.712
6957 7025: 1.974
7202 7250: 1.715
